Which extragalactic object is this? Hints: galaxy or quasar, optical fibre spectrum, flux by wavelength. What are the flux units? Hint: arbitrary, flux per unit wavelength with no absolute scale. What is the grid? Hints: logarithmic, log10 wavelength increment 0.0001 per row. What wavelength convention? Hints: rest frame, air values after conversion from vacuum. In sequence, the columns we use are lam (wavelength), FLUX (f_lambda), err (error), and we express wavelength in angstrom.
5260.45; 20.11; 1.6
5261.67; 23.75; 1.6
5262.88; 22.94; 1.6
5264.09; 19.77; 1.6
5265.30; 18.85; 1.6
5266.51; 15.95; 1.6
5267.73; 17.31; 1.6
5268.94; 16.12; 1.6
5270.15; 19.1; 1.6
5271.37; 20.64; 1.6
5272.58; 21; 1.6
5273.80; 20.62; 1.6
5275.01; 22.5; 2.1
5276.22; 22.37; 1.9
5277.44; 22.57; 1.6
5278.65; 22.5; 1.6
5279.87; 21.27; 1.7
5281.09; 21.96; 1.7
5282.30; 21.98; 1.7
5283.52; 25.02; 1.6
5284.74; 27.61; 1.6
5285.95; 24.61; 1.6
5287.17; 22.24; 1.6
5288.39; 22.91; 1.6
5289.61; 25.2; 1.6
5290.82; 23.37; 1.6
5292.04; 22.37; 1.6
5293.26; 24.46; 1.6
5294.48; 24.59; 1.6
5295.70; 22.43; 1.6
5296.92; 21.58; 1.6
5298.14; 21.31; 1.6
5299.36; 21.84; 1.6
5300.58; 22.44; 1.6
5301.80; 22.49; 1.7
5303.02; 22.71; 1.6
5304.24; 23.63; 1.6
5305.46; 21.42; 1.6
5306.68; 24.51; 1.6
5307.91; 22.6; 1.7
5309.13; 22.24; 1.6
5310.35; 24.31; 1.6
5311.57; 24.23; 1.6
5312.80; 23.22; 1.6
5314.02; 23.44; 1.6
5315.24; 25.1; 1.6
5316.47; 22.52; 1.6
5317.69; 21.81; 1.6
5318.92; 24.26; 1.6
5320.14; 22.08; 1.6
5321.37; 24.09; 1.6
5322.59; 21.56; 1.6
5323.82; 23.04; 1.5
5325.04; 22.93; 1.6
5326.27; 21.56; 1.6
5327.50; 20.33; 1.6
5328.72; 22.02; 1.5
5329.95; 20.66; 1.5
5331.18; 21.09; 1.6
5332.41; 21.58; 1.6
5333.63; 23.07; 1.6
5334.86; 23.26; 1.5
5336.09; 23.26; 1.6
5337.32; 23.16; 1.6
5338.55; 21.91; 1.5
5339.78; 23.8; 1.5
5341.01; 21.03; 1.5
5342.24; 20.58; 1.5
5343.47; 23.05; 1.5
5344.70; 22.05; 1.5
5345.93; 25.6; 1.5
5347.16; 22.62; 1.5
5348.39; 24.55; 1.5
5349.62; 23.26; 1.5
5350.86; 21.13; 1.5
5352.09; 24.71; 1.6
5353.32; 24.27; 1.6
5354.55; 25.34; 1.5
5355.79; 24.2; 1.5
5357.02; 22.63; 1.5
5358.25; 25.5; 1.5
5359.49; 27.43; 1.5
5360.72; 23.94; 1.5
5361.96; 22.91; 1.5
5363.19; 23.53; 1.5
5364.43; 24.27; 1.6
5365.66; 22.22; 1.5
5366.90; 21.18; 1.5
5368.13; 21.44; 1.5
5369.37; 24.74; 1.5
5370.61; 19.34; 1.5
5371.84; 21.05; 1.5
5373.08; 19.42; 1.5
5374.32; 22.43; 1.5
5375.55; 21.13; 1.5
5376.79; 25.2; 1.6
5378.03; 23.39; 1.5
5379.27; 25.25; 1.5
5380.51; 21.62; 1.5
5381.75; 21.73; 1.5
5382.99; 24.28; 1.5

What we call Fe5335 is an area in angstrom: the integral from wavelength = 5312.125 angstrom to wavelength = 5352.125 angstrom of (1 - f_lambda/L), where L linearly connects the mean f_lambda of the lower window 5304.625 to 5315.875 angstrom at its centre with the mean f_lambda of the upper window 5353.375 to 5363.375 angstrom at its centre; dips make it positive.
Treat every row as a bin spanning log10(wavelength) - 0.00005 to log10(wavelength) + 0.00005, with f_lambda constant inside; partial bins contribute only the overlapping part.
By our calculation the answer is 2.1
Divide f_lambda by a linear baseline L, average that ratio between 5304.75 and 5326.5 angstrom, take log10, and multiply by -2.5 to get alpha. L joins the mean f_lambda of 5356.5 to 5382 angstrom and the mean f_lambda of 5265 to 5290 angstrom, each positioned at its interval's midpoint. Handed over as -0.047 mag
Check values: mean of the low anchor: 21.5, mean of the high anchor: 22.9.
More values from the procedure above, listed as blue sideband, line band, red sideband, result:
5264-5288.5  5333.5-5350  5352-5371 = 0.007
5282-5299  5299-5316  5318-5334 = -0.014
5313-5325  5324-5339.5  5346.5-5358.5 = 0.059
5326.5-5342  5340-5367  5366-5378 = -0.074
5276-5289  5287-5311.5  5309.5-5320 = 0.018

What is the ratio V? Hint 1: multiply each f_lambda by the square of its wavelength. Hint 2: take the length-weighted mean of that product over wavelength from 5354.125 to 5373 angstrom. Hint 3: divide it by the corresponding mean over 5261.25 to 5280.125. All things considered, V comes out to 1.2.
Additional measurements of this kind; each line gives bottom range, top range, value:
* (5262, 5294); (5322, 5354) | 1.06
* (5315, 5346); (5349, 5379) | 1.04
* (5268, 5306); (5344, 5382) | 1.07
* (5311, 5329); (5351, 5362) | 1.09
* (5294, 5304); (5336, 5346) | 1.02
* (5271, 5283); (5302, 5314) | 1.08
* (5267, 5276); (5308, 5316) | 1.22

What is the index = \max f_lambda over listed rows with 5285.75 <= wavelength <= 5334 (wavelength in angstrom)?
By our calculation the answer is 25.2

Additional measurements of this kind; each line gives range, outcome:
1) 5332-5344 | 23.8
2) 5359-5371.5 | 27.43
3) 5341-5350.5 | 25.6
